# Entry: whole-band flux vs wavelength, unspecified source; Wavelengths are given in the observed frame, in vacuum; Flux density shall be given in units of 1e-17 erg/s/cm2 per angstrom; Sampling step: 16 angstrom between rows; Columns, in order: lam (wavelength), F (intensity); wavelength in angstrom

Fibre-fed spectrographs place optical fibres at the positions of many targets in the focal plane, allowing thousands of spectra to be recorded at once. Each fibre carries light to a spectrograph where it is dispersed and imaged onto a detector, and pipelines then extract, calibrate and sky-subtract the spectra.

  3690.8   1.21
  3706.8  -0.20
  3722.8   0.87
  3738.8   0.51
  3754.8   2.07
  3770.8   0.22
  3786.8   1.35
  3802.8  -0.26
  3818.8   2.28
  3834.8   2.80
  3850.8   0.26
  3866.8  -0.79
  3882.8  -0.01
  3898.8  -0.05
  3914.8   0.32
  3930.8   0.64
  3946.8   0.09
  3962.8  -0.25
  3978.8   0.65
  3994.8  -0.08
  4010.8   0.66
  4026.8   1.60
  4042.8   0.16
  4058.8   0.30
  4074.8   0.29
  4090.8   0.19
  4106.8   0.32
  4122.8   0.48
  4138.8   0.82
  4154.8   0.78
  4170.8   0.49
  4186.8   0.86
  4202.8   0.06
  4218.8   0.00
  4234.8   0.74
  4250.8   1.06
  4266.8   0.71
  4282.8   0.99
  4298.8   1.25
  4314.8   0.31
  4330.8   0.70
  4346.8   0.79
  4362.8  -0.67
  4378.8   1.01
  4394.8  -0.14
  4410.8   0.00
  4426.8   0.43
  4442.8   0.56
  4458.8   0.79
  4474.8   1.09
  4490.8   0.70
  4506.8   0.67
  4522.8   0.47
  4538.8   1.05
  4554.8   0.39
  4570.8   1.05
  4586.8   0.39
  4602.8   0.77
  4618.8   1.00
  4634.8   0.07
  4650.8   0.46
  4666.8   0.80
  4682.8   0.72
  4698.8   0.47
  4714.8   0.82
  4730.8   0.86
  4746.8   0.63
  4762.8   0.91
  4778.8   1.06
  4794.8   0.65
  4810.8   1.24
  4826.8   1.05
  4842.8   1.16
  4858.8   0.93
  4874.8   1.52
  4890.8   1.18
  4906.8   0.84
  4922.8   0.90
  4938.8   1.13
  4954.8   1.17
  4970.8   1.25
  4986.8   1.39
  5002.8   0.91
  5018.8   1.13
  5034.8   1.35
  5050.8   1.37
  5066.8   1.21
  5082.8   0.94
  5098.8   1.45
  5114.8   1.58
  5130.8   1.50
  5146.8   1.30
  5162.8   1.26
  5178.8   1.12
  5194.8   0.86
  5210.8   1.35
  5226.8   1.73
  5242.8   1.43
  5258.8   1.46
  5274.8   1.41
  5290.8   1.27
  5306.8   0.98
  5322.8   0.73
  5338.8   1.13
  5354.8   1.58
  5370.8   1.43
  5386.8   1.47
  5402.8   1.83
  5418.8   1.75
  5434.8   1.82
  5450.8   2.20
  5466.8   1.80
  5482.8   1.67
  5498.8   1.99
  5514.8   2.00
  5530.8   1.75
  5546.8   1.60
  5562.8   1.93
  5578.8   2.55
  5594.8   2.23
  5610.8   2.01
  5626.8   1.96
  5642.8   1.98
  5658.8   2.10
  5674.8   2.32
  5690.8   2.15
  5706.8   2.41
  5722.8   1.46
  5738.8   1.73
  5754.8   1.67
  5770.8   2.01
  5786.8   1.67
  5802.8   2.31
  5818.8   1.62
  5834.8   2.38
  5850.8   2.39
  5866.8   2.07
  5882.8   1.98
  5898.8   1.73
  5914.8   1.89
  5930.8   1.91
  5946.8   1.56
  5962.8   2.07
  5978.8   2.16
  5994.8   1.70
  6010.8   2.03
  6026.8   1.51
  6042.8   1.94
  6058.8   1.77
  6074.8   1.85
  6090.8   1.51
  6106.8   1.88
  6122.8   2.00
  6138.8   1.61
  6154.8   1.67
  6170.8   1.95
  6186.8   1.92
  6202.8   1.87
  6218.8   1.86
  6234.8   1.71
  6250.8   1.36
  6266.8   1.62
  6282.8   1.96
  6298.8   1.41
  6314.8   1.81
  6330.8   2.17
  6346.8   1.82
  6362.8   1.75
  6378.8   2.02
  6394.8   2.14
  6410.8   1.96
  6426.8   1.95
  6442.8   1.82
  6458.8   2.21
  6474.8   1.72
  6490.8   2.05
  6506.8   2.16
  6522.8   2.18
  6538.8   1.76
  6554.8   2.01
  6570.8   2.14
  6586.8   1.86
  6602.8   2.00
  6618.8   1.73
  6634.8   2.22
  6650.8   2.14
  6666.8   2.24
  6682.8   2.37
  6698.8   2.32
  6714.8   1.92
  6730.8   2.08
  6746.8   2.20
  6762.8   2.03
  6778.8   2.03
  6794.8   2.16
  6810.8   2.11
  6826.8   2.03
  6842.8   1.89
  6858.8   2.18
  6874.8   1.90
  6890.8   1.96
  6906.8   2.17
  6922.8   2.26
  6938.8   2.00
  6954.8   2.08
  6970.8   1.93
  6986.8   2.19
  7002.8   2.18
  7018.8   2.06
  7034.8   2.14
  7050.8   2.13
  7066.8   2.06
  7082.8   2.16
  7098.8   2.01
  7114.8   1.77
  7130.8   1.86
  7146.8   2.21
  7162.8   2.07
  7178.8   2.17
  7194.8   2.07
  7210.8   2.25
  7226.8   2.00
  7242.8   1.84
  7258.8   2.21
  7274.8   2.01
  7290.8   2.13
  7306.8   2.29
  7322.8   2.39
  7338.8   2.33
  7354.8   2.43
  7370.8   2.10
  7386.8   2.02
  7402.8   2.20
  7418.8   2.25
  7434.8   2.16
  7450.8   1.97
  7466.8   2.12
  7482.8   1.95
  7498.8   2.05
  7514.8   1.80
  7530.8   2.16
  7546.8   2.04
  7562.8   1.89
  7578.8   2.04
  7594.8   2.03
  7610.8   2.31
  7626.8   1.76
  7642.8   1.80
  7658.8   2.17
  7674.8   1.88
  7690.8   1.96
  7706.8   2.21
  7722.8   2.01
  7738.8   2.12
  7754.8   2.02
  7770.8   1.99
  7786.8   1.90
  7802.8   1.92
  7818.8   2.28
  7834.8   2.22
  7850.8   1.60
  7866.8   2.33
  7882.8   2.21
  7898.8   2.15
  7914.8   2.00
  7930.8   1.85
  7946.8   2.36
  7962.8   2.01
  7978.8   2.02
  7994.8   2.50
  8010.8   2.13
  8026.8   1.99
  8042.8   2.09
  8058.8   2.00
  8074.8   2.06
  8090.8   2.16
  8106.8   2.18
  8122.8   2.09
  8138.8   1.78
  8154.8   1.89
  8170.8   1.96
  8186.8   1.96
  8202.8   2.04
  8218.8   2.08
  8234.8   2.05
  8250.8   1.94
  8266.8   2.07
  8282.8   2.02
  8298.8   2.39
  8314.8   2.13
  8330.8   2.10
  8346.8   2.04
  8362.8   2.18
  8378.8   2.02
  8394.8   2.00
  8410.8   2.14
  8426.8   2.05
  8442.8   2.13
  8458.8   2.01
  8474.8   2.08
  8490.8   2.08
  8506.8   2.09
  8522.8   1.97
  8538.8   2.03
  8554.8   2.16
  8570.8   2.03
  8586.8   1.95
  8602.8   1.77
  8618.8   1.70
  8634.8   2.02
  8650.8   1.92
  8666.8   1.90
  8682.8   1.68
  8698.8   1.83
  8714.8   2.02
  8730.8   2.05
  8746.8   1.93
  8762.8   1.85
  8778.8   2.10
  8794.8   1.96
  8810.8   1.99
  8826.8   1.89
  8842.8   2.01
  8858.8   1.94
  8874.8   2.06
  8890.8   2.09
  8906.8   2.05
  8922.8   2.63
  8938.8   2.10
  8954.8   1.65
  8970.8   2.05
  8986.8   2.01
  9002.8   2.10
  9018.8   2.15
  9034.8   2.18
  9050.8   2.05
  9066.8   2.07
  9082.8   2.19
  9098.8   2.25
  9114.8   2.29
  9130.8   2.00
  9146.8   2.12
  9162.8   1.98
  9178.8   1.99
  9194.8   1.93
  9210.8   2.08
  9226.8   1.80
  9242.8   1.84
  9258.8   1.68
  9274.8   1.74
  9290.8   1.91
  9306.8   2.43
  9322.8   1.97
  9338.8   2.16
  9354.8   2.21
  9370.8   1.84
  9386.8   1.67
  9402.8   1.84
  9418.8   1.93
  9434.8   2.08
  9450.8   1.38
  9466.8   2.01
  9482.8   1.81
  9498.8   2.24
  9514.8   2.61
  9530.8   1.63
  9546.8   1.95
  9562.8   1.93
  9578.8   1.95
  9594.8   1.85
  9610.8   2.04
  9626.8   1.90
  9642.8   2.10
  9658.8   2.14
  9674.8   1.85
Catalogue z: 0.21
